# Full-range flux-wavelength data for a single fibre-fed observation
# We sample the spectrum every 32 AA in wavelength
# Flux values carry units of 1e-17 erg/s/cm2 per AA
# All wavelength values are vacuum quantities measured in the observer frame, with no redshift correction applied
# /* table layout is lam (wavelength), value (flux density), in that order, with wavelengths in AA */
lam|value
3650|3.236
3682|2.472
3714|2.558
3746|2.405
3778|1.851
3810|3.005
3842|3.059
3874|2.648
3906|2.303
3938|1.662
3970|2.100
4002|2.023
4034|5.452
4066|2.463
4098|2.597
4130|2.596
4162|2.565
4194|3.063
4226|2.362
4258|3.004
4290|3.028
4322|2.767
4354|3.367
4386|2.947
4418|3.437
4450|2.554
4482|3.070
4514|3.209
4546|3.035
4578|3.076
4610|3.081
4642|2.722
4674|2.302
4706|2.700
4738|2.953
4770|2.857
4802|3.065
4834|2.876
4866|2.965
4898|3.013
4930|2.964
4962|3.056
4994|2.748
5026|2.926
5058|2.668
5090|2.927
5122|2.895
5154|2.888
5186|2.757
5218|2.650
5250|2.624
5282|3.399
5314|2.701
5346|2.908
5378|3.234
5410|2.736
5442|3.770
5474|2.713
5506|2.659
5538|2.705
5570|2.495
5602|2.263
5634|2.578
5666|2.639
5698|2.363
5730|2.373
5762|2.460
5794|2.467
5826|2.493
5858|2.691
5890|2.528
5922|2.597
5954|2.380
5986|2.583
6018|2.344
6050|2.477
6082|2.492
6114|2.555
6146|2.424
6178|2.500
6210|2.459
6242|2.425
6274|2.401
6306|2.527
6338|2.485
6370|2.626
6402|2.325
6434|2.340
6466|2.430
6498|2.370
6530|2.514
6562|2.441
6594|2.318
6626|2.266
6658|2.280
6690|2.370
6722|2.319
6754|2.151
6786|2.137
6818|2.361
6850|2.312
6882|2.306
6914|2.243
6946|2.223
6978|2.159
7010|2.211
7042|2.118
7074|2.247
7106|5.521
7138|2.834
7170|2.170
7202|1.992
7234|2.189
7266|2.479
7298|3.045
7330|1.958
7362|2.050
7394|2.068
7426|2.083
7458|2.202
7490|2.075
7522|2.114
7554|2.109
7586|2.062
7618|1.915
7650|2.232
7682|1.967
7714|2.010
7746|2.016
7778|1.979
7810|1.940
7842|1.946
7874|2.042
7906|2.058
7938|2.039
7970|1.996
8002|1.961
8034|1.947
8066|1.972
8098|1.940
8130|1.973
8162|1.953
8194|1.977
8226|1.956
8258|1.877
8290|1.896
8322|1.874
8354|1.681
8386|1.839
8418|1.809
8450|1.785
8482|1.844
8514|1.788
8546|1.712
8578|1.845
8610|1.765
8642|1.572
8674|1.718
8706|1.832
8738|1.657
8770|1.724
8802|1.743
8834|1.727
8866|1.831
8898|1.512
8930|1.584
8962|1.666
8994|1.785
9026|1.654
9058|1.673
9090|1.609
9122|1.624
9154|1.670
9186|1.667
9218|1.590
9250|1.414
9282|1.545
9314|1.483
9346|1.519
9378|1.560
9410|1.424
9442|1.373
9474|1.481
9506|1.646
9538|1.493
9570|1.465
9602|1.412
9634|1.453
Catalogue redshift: 0.08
